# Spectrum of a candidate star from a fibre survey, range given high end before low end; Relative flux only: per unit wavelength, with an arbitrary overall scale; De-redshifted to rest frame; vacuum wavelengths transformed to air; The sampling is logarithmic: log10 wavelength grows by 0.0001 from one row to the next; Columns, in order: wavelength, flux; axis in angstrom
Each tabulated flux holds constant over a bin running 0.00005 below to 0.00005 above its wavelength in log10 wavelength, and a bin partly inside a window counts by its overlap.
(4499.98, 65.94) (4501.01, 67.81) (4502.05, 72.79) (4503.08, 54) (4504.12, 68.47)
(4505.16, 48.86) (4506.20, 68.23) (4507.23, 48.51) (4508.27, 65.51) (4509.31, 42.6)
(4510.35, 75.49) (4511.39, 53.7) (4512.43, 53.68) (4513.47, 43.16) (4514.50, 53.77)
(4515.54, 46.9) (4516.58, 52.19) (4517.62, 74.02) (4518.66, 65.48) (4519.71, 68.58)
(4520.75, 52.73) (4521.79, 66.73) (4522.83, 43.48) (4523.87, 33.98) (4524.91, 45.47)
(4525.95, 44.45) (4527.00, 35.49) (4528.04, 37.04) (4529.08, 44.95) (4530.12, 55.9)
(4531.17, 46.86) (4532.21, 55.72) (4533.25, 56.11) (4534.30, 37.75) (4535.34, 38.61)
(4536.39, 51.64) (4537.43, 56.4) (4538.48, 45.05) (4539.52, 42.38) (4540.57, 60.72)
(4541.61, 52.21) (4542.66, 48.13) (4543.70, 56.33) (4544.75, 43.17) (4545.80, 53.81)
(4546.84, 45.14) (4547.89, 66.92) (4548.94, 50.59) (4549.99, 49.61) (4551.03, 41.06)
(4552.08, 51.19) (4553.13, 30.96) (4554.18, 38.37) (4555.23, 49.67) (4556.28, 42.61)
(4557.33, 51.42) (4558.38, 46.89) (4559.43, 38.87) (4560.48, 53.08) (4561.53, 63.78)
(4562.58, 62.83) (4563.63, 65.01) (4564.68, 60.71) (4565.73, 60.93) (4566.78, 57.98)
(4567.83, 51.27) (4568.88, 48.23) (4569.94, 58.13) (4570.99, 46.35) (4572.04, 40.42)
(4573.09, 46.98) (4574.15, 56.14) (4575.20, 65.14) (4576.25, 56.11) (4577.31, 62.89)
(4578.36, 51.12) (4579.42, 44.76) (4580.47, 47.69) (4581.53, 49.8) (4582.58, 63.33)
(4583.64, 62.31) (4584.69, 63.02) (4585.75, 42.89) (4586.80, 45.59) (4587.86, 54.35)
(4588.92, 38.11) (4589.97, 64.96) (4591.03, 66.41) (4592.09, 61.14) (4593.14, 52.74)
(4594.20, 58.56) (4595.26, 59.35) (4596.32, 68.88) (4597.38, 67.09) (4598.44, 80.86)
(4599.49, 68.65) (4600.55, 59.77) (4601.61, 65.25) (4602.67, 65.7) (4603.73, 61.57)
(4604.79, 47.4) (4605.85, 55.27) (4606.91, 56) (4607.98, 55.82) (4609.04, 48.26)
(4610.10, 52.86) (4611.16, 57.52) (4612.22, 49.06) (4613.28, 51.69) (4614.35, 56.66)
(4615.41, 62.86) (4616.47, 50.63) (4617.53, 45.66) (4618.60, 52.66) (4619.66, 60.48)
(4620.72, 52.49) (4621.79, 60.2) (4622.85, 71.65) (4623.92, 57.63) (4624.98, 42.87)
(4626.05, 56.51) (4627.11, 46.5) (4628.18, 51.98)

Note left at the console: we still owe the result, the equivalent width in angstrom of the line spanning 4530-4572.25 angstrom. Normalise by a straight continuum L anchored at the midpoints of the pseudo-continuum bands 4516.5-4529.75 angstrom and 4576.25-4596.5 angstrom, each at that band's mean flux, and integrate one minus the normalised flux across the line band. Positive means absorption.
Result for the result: 2.0 angstrom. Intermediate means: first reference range 51.1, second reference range 55.5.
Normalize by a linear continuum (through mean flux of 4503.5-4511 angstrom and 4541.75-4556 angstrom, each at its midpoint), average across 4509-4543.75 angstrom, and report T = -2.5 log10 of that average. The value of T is 0.06 mag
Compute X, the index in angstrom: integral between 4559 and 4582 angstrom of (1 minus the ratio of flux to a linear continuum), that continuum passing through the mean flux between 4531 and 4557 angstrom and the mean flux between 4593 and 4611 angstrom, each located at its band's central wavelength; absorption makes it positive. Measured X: -0.1 angstrom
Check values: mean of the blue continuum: 48.5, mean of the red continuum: 60.3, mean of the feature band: 54.1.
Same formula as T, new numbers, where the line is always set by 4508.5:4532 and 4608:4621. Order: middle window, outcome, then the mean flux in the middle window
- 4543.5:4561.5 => 0.10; 47.9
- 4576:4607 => -0.10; 58.1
